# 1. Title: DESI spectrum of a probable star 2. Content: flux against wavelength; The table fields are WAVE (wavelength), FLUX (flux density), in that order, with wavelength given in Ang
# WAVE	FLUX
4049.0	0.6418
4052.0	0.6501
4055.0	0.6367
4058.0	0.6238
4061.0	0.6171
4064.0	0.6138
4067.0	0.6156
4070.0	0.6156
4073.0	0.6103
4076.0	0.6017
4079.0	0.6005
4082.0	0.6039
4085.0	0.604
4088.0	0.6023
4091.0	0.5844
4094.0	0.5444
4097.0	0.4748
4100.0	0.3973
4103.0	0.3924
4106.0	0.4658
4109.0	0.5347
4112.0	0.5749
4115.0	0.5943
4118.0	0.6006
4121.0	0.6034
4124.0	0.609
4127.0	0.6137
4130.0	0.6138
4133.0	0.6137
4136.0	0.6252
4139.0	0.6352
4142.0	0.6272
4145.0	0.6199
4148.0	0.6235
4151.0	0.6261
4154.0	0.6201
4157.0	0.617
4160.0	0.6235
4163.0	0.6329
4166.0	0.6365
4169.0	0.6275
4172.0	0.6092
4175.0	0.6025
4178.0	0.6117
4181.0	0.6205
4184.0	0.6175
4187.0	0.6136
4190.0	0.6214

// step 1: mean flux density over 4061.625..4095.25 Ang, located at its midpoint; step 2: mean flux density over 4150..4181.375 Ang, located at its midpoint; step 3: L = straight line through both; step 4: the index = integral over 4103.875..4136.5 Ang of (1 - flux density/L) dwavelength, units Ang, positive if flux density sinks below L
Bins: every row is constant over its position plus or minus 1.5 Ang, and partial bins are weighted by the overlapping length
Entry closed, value 1.55 Ang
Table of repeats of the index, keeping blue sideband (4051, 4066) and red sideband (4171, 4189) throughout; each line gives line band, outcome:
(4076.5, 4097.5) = 1.5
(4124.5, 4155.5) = -0.2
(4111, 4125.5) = 0.5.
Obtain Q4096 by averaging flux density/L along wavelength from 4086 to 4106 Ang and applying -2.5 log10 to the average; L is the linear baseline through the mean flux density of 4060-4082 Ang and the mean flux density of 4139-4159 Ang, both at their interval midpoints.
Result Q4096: 0.22 mag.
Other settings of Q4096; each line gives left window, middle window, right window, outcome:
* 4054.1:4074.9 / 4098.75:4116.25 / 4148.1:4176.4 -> 0.25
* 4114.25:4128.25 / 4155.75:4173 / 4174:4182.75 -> -0.03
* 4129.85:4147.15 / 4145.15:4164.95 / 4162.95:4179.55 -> 0.00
